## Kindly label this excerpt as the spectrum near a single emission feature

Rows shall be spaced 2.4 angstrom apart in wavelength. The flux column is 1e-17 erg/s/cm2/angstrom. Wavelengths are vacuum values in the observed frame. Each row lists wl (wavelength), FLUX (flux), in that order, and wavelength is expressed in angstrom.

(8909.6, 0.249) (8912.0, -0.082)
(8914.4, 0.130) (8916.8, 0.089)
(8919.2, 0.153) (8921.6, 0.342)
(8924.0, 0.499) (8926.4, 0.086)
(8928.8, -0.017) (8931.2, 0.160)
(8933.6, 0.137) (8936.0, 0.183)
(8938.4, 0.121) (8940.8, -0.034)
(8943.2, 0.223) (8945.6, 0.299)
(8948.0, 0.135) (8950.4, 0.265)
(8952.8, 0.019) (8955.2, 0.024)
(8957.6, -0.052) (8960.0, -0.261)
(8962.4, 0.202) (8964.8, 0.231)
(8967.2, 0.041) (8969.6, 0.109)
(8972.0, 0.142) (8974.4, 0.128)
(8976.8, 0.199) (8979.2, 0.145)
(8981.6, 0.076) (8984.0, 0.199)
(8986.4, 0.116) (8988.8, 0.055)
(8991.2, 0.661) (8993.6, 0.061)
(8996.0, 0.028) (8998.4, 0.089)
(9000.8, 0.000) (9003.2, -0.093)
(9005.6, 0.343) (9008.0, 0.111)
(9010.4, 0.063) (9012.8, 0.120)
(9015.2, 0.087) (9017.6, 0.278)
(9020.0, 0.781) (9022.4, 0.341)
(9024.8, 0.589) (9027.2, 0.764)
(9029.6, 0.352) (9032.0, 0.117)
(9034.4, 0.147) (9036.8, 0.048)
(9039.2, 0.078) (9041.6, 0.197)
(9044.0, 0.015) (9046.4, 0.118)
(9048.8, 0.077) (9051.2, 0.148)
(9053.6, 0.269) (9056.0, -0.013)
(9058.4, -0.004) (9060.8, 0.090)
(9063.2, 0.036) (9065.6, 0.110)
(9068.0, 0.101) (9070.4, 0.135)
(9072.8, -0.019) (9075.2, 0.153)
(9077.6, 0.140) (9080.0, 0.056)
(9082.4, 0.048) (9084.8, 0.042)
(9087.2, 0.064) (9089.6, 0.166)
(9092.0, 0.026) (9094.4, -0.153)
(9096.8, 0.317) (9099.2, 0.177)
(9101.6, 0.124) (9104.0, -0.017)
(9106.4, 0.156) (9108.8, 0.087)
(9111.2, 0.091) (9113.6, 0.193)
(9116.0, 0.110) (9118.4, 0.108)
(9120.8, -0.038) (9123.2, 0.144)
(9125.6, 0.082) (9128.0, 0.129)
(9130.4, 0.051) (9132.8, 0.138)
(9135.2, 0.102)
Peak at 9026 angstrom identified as [O II] 3727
